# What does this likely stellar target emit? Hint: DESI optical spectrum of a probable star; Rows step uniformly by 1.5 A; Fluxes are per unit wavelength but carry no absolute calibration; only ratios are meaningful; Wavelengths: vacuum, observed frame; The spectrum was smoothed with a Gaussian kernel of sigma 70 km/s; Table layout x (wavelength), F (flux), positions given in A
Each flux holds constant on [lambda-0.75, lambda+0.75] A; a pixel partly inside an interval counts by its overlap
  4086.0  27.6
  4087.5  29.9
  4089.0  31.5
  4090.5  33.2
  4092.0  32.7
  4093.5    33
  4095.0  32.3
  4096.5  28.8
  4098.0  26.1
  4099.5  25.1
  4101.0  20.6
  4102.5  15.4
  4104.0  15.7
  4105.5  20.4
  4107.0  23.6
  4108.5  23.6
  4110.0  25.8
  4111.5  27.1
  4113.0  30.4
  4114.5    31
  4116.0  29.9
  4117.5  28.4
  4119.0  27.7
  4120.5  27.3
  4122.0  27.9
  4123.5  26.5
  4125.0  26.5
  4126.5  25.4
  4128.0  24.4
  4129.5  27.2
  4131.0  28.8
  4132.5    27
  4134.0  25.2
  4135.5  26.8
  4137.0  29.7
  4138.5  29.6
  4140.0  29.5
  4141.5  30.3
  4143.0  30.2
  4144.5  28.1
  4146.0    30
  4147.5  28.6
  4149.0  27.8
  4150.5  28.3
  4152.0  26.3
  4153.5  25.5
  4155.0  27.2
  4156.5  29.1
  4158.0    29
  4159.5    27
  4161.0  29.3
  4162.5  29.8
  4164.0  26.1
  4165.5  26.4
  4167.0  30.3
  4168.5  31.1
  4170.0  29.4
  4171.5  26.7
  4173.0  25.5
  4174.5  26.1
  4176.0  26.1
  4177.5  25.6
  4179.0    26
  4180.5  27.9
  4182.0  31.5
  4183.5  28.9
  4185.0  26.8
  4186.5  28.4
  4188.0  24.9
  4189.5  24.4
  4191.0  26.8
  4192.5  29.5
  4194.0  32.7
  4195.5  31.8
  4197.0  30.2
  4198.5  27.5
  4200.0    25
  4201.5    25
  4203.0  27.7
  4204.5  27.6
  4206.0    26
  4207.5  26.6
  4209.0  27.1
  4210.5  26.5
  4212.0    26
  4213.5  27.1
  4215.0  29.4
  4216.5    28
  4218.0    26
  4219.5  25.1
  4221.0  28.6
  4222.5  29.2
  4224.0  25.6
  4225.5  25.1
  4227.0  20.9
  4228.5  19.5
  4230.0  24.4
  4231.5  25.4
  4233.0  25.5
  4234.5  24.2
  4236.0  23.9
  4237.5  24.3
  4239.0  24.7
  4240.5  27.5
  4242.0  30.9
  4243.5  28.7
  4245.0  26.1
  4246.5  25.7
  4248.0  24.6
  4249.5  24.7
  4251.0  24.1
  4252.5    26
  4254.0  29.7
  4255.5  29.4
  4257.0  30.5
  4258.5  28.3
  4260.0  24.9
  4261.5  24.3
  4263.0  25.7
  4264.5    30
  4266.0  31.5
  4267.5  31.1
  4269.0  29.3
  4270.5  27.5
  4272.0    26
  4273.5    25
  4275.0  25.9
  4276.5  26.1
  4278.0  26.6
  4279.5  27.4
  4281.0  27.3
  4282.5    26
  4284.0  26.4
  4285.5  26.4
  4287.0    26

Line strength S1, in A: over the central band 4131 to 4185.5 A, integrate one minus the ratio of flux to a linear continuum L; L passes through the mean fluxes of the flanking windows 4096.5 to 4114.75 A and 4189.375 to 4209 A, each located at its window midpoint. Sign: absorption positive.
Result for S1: -4.2 A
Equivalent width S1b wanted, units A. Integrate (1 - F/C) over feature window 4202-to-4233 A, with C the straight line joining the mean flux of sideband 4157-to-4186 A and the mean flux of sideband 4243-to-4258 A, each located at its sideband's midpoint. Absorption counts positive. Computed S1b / 1.4 A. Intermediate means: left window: 27.9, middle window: 26.1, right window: 26.9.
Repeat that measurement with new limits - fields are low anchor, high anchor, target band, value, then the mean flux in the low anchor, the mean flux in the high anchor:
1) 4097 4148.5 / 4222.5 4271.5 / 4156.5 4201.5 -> -2.50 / 26.5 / 26.4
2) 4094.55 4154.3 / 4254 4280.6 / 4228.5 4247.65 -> 1.26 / 26.7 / 27.7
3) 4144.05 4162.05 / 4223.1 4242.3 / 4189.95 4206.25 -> -1.27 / 28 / 24.7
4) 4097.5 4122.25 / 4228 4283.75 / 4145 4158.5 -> -1.33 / 25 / 26.6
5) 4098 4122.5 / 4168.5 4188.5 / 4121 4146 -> -1.88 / 25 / 27.4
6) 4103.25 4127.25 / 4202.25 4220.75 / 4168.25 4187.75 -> -0.64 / 26.1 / 27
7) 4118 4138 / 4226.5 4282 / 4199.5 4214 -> 0.10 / 27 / 26.4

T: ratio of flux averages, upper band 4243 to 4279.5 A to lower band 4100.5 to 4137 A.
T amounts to 1.1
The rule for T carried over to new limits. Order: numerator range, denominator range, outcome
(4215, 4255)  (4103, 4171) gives 0.94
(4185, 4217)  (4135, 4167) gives 0.97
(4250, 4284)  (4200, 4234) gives 1.05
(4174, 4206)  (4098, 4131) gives 1.09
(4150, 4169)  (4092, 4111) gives 1.14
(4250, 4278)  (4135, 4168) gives 0.97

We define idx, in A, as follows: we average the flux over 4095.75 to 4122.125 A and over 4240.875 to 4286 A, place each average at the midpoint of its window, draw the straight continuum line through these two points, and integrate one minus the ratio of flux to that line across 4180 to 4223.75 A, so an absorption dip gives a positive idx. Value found -2.0 A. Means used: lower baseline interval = 25.2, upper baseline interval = 27.2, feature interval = 27.6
